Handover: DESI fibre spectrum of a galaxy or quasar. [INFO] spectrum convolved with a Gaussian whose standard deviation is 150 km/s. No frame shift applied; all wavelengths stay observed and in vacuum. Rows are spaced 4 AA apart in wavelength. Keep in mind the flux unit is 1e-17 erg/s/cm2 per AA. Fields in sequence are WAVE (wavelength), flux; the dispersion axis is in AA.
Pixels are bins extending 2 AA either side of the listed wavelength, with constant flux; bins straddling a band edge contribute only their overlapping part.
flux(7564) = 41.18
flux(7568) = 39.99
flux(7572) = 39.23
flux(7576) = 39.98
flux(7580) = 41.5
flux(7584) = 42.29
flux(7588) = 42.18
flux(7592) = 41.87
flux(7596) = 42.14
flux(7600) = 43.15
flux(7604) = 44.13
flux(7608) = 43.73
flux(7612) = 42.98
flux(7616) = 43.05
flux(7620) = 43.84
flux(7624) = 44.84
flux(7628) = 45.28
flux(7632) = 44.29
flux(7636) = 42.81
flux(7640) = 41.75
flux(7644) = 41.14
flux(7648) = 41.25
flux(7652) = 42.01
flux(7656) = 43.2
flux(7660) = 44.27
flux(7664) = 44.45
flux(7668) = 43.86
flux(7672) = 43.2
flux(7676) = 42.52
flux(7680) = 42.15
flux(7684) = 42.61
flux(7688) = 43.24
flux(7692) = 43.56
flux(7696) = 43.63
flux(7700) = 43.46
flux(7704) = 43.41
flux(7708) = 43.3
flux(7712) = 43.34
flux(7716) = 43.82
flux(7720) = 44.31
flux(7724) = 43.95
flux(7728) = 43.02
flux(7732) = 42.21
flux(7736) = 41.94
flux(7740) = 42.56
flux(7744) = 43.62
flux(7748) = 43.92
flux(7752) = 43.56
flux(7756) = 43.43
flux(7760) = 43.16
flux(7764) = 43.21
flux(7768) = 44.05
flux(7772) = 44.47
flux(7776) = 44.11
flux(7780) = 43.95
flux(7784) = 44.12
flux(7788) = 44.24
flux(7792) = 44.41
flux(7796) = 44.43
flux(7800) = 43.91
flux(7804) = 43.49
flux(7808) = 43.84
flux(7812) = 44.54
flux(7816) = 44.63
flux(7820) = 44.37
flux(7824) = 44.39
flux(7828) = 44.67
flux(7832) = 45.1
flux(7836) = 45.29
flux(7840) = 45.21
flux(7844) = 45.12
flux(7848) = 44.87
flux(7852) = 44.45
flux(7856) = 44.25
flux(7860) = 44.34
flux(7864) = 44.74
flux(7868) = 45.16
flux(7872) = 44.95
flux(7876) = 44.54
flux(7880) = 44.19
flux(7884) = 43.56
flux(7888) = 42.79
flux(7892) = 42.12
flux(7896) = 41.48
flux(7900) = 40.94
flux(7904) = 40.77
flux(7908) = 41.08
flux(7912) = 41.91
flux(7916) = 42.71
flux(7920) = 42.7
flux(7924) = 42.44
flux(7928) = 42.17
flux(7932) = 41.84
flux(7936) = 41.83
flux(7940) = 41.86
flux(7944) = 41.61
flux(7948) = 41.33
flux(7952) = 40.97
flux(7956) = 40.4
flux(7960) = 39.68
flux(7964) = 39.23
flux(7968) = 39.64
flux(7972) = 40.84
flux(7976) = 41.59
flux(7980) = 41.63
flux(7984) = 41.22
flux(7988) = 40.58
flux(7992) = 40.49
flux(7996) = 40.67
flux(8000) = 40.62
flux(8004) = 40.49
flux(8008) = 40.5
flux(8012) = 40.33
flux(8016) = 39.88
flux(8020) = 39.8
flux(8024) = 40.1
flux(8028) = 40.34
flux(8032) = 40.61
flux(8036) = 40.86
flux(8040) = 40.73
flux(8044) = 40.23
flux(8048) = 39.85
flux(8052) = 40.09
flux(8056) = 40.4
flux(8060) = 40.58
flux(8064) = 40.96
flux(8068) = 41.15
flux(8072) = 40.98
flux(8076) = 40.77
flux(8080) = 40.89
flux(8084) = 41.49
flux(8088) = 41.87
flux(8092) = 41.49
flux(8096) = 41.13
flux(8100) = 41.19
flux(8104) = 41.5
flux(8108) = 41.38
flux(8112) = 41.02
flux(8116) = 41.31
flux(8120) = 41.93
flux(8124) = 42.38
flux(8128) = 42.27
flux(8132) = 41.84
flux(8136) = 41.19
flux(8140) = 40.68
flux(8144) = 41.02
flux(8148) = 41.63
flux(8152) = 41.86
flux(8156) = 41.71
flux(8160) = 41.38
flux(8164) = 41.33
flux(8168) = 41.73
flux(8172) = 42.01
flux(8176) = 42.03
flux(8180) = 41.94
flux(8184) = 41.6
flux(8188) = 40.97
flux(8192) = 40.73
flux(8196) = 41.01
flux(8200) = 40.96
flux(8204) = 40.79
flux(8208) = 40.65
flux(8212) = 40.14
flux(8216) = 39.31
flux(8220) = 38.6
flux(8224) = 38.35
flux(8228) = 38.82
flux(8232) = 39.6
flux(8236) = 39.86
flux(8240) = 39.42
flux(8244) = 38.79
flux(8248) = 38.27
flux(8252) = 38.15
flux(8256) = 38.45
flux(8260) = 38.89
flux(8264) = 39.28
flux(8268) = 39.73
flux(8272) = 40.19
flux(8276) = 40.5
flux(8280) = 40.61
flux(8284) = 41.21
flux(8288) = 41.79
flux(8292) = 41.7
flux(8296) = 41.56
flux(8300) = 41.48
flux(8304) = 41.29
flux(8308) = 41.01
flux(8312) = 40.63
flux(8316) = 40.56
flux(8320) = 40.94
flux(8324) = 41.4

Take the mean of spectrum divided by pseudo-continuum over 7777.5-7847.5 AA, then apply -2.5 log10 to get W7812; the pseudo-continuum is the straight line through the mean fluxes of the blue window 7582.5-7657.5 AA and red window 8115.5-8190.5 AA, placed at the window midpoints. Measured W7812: -0.05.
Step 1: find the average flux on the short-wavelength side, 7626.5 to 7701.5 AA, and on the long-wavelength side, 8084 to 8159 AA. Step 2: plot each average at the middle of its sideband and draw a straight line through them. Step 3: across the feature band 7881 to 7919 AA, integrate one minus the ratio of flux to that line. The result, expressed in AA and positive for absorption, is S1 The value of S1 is 0.2 AA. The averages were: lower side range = 43.1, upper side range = 41.5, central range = 42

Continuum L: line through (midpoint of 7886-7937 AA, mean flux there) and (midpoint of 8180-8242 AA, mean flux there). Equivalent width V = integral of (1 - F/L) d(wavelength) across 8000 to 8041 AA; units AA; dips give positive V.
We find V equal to 0.9 AA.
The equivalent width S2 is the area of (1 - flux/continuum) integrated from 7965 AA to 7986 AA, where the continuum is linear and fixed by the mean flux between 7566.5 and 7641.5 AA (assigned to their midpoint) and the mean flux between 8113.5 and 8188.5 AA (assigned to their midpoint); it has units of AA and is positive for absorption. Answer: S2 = 0.5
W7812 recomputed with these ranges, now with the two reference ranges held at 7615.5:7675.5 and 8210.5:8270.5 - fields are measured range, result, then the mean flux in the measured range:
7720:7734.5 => -0.01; 43.2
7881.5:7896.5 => -0.03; 42.6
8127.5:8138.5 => -0.05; 41.6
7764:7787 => -0.04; 44.1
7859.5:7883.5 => -0.07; 44.6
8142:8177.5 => -0.05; 41.6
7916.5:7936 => -0.03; 42.3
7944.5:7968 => 0.02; 40.3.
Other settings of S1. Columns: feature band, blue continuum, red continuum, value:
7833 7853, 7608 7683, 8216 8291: -1.5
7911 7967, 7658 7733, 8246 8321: 0.9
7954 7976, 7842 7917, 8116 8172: 1.4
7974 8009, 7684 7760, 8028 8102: 0.4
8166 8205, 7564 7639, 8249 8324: -0.6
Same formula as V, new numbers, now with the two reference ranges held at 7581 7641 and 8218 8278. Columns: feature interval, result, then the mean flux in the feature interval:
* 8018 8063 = 0.13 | 40.3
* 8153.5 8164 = -0.48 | 41.5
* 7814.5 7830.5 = -1.02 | 44.5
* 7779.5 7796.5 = -0.87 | 44.2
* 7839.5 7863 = -1.69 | 44.7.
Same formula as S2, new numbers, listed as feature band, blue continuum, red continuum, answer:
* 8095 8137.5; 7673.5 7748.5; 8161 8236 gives -0.58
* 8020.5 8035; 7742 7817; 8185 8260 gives 0.41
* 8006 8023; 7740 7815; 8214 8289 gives 0.63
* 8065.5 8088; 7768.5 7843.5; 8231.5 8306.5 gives 0.40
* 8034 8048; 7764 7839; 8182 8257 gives 0.40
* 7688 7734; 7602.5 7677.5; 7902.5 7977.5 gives -0.67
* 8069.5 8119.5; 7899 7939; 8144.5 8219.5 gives 0.14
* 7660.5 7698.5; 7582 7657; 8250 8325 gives -0.51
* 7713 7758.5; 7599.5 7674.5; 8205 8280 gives -0.67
